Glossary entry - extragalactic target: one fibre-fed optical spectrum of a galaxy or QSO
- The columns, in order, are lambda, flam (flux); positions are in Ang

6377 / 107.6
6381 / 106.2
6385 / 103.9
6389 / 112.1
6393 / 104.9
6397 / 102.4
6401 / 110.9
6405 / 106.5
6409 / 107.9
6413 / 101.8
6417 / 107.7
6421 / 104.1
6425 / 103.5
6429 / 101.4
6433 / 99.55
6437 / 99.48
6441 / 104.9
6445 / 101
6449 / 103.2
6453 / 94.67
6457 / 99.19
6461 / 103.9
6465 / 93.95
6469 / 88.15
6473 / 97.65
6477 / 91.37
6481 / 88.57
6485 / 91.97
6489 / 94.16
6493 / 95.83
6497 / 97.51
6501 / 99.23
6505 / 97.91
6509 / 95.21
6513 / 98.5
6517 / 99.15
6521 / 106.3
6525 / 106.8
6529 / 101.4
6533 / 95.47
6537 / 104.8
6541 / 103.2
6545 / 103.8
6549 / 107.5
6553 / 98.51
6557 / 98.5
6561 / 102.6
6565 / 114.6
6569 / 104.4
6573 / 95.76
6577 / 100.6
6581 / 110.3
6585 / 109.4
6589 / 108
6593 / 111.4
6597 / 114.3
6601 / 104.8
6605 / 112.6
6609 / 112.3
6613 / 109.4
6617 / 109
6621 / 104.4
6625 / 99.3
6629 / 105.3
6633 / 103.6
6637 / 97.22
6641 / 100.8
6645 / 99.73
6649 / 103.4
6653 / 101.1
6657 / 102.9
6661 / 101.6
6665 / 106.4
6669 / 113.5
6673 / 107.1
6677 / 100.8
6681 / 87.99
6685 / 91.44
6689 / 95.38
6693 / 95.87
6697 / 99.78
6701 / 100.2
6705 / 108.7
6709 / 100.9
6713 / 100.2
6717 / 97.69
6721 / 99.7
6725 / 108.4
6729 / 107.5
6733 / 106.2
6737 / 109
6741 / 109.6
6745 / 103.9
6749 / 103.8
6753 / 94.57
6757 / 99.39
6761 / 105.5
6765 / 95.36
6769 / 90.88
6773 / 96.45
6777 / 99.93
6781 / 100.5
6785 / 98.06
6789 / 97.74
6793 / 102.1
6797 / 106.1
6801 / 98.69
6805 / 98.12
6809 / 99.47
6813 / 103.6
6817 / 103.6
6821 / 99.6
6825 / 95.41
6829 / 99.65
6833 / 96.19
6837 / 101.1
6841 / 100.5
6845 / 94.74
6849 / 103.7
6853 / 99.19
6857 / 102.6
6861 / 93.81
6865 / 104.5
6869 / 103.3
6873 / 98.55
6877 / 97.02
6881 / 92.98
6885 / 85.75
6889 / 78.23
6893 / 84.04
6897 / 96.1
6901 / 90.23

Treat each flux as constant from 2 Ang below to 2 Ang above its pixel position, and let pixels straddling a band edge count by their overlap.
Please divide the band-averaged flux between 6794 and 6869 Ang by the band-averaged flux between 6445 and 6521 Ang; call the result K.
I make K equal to 1.04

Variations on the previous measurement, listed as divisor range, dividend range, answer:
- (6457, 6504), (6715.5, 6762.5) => 1.09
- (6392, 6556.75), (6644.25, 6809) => 1.01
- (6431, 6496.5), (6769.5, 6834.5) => 1.03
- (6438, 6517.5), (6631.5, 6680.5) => 1.06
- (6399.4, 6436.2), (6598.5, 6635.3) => 1.02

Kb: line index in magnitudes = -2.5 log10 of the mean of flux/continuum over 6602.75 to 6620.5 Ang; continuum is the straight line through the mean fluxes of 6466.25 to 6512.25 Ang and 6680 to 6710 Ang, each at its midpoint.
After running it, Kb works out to -0.15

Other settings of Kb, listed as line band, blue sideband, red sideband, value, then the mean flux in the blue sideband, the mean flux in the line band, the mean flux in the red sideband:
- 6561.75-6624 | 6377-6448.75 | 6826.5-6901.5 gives -0.07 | 105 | 108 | 96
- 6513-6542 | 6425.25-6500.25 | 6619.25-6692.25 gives -0.04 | 97.2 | 102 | 101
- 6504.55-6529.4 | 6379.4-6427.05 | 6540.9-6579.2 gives 0.03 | 106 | 101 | 103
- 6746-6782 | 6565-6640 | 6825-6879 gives 0.04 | 106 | 98.6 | 99.4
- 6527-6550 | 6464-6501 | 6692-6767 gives -0.08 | 93.5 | 102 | 103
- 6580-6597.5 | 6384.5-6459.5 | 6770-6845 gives -0.09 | 104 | 110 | 99.6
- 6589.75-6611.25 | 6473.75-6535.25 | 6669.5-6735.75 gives -0.12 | 97.3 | 111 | 101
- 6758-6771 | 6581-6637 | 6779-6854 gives 0.05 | 108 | 97.4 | 99.9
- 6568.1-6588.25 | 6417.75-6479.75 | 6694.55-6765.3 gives -0.04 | 99.1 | 104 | 103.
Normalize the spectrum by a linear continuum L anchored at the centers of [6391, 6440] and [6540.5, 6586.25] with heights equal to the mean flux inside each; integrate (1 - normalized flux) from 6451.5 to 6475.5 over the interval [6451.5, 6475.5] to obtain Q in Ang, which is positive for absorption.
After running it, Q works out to 1.8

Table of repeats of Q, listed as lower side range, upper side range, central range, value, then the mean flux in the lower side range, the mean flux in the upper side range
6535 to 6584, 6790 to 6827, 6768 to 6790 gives 0.76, 104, 101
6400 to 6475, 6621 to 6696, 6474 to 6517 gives 2.54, 101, 101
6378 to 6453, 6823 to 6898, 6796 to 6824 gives -1.10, 104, 96.2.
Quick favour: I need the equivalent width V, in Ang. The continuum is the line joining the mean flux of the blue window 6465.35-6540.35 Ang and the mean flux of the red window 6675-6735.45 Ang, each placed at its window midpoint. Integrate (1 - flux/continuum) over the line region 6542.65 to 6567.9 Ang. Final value -1.6 Ang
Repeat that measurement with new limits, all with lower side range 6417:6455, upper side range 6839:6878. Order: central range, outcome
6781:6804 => -0.1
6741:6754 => -0.3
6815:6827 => 0.1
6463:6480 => 1.5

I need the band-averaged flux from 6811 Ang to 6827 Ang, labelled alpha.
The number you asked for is 101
